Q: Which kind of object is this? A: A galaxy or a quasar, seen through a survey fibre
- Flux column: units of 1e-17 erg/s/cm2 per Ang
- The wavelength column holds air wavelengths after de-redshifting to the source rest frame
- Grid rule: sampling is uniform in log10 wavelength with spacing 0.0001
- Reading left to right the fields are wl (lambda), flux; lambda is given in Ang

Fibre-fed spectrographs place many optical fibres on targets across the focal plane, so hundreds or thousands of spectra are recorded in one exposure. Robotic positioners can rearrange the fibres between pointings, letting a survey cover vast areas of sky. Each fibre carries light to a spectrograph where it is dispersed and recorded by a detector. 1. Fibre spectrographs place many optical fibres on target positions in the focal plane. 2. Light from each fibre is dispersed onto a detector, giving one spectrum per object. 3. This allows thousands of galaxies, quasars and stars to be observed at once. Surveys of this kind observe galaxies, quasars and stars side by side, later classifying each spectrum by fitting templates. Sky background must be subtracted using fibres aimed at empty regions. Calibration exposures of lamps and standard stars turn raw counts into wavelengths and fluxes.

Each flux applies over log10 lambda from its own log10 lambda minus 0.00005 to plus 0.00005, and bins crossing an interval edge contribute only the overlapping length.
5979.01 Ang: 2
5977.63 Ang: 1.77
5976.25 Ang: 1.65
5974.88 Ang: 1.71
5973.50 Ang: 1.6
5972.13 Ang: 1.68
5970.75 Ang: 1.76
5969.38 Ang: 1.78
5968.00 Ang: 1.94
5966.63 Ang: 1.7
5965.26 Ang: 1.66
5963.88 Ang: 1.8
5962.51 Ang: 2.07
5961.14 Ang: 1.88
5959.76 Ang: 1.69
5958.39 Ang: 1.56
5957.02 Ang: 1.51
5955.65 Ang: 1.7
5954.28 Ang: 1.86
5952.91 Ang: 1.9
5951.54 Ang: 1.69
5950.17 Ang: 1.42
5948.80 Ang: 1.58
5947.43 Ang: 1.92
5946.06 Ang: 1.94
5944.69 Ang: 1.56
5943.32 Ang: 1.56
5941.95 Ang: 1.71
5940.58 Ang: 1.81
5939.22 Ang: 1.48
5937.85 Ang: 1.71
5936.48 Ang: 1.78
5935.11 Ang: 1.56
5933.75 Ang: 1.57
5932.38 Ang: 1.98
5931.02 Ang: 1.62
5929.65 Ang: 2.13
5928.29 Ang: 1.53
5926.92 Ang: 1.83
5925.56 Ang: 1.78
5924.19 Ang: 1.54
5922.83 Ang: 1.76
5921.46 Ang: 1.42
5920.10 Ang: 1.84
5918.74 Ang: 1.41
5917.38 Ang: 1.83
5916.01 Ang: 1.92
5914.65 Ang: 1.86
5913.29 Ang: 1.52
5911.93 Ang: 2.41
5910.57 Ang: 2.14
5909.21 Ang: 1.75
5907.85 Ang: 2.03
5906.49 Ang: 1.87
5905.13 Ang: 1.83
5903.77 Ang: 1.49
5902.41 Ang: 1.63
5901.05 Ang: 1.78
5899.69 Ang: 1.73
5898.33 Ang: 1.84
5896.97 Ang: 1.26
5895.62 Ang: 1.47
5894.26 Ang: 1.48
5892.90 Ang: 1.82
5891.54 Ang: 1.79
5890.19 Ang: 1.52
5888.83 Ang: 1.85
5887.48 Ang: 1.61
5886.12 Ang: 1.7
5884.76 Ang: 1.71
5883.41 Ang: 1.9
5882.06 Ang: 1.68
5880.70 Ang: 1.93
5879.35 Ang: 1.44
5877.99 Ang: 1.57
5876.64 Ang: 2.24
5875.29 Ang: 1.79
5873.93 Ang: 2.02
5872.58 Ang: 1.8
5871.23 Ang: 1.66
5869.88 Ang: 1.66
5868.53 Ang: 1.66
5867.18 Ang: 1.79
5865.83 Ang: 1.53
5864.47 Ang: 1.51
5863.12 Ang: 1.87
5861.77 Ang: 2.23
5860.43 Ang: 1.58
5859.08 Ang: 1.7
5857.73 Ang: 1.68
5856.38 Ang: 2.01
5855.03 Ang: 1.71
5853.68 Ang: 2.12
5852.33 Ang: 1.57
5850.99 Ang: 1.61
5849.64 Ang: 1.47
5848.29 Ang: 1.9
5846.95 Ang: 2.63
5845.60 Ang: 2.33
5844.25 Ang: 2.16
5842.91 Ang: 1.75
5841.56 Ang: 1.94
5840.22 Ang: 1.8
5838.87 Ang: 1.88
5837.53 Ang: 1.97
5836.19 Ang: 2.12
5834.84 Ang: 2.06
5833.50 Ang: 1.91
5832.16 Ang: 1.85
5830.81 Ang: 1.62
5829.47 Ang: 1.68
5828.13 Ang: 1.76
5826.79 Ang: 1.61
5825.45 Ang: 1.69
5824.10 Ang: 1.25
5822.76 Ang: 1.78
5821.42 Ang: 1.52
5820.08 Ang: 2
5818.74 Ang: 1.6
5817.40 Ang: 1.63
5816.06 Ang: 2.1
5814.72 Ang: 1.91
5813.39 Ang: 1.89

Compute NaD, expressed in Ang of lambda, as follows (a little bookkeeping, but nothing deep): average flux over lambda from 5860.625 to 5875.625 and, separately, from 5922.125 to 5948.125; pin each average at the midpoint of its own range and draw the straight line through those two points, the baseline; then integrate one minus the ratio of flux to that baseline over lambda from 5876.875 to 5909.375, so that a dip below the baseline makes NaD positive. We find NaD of 0.9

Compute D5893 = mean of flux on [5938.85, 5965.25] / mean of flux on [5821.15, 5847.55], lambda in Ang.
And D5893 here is 0.9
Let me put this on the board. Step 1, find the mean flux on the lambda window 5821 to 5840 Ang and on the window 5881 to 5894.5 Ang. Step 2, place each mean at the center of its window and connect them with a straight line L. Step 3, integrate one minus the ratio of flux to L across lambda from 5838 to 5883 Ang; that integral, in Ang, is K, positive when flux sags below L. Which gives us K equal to -2.14 Ang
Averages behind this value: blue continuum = 1.77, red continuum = 1.72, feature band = 1.83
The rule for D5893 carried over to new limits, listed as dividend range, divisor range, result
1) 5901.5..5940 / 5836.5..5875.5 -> 0.95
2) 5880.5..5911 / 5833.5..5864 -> 0.90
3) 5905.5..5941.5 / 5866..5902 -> 1.03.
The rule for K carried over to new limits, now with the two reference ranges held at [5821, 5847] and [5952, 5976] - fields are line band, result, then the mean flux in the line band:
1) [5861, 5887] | 0.7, 1.77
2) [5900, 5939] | 0.4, 1.76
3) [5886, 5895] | 0.6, 1.68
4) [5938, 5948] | 0.3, 1.71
